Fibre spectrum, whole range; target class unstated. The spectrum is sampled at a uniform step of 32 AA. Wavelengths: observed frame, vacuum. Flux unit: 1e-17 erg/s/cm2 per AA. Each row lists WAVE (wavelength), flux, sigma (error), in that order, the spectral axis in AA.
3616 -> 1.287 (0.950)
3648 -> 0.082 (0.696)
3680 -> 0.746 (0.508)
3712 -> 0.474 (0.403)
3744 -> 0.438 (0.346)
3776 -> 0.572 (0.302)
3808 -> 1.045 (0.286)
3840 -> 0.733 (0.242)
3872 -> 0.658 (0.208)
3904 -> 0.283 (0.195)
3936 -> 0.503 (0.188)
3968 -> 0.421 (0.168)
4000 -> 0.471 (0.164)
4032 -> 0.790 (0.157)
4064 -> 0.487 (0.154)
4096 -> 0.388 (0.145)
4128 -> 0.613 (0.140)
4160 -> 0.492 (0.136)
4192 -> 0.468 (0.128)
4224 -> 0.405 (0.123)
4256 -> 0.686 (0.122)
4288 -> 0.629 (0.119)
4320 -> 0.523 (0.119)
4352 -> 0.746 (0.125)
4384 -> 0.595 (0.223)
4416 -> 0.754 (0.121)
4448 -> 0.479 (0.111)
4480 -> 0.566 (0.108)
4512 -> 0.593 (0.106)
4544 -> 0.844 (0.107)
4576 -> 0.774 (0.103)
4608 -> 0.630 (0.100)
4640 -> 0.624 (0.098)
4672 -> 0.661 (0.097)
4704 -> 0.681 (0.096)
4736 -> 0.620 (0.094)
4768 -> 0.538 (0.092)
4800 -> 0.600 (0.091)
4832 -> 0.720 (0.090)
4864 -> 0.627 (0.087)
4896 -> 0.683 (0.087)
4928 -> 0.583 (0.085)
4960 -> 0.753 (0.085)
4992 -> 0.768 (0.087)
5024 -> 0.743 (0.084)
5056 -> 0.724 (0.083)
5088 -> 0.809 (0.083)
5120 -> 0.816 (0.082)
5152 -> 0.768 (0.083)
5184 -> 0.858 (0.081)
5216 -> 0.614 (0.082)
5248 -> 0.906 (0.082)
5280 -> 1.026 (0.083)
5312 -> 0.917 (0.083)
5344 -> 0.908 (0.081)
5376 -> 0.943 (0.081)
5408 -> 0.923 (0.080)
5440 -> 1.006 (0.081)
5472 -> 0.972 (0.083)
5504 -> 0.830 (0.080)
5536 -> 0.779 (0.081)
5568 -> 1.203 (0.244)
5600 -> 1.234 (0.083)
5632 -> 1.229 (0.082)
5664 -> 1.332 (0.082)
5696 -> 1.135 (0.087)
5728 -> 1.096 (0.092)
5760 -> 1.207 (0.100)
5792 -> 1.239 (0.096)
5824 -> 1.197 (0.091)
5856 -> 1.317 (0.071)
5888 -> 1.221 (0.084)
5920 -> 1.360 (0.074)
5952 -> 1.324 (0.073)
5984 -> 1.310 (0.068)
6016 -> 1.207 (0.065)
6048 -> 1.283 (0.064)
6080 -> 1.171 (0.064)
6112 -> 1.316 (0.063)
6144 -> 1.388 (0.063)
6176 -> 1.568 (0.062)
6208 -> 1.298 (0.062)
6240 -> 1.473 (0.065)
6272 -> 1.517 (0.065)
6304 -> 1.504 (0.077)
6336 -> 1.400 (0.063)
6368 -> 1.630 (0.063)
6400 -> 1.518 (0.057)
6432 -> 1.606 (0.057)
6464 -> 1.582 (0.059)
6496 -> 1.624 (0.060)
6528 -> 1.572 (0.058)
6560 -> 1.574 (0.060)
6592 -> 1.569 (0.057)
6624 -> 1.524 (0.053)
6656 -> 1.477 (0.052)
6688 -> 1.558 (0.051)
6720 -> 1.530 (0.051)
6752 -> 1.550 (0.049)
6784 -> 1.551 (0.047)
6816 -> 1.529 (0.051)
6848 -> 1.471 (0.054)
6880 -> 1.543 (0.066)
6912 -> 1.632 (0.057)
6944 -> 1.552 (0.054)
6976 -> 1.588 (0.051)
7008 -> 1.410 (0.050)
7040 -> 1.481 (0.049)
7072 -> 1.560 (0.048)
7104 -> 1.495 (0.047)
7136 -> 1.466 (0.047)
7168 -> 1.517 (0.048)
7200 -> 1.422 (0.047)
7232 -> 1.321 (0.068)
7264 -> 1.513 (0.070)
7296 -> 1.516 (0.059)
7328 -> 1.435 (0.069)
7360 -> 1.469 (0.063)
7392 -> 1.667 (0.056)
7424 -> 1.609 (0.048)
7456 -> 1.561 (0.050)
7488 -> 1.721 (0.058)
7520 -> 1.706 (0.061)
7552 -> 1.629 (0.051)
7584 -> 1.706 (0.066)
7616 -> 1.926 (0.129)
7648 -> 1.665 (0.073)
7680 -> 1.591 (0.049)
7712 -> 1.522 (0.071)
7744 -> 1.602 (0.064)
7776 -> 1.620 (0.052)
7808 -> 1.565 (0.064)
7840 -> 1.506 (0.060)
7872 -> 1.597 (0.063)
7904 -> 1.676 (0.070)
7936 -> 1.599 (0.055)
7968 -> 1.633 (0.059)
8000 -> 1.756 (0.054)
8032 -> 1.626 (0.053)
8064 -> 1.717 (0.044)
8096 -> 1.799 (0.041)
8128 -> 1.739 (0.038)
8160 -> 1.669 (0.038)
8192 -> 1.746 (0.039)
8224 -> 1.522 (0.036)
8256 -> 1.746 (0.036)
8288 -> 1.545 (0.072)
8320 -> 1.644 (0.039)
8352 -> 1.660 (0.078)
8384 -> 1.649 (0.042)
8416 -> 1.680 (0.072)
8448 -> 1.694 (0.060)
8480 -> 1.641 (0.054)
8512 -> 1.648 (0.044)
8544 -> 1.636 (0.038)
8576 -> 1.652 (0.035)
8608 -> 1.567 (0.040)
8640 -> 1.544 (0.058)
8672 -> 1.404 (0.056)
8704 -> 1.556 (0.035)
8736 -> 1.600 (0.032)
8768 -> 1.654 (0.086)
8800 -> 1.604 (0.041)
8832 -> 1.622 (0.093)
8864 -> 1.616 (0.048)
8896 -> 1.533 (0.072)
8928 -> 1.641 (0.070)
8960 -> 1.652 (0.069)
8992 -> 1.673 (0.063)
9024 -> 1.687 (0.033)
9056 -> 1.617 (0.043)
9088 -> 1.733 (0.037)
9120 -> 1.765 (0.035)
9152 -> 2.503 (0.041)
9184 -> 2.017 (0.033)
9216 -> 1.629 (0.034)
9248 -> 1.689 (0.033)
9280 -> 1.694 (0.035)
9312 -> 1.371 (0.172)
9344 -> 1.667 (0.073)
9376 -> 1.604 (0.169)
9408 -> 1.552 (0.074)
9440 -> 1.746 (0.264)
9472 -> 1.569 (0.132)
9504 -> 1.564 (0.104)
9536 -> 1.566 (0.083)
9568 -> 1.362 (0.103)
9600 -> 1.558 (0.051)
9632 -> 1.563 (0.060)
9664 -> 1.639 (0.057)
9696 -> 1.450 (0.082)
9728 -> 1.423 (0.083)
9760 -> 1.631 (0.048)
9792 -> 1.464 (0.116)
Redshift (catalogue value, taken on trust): 0.394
